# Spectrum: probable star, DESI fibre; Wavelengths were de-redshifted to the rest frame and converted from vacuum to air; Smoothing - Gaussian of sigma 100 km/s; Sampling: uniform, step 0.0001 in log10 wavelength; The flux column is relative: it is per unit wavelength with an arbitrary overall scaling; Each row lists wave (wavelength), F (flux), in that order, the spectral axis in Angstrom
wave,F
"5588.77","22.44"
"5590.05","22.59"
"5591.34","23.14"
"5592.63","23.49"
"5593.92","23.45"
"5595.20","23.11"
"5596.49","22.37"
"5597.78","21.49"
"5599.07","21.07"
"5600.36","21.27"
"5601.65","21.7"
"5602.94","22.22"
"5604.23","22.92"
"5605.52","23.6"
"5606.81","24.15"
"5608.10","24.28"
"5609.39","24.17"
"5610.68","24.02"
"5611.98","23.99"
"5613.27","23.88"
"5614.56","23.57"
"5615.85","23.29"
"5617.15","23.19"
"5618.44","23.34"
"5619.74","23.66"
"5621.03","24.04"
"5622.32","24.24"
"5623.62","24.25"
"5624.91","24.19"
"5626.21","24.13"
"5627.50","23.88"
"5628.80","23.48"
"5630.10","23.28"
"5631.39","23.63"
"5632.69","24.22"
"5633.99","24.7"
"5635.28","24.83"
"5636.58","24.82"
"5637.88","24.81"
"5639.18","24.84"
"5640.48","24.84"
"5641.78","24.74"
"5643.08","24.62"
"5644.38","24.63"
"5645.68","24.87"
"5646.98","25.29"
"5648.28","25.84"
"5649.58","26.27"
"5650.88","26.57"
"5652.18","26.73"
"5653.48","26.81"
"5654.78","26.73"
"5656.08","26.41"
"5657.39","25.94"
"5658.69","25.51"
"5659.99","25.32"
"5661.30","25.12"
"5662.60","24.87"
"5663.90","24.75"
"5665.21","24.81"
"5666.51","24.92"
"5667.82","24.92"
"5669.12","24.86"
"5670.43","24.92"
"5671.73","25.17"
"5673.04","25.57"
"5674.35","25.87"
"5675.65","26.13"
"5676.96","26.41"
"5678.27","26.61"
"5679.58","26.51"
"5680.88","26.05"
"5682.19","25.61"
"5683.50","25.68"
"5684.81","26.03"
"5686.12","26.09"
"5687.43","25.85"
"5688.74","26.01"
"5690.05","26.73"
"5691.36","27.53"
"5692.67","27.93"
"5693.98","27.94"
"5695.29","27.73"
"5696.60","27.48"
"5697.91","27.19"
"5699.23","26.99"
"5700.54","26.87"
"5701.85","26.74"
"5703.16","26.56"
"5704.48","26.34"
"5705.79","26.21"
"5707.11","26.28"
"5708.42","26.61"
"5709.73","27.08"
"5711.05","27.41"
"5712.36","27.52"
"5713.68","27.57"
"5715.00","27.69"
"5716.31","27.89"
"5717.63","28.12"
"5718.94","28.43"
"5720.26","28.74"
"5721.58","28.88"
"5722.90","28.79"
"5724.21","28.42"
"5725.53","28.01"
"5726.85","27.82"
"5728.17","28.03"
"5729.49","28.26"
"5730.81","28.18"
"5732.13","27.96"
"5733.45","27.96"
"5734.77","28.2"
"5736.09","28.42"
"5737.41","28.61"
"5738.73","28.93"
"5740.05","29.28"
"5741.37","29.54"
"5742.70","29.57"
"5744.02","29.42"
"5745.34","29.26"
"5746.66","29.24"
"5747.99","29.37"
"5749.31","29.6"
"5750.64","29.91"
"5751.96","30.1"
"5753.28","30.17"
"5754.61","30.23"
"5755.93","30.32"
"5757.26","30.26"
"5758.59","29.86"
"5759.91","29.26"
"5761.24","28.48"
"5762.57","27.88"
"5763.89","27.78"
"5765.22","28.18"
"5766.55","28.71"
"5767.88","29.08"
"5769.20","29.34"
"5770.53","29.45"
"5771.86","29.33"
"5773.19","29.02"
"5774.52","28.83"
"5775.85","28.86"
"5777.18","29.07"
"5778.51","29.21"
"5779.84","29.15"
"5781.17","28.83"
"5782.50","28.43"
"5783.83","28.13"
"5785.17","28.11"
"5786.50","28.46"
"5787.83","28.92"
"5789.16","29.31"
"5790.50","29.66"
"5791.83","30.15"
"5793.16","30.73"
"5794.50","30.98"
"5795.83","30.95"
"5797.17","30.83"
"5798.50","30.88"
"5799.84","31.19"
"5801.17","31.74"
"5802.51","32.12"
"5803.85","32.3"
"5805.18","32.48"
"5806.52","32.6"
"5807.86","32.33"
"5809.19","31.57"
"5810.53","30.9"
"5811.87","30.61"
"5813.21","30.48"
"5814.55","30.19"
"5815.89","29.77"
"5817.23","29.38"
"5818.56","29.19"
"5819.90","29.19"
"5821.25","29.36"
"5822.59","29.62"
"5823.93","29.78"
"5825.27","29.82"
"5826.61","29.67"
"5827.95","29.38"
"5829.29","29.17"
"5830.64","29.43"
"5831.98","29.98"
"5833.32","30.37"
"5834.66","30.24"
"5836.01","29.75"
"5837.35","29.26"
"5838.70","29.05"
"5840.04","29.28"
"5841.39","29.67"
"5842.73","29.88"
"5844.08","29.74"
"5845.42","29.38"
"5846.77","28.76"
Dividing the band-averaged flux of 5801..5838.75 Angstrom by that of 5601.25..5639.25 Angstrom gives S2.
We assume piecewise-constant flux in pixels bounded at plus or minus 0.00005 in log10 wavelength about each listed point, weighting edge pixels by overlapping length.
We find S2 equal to 1.27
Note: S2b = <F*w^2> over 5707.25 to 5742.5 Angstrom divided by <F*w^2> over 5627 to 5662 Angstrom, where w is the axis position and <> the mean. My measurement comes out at 1.15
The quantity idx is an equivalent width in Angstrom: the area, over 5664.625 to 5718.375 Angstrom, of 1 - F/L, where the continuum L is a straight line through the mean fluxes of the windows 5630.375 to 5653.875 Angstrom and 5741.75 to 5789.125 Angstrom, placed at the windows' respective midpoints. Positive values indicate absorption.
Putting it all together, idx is 0.5 Angstrom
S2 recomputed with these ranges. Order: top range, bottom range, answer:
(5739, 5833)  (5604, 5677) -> 1.20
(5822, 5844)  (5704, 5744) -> 1.06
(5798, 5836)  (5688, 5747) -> 1.09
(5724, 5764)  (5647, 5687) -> 1.13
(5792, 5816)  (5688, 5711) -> 1.16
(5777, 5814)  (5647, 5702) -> 1.16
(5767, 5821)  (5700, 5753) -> 1.06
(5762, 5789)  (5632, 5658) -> 1.13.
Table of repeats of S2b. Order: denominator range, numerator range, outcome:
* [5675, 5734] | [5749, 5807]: 1.12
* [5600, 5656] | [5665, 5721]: 1.12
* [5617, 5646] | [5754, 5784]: 1.26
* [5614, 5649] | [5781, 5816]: 1.33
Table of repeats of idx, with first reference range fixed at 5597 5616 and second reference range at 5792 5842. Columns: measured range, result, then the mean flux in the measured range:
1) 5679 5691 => -0.1 Angstrom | 26.1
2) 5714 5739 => -1.0 Angstrom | 28.3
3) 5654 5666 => -0.3 Angstrom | 25.5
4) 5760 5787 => 0.1 Angstrom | 28.7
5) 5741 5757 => -1.0 Angstrom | 29.7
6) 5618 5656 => -1.1 Angstrom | 24.8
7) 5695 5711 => -0.3 Angstrom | 26.8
